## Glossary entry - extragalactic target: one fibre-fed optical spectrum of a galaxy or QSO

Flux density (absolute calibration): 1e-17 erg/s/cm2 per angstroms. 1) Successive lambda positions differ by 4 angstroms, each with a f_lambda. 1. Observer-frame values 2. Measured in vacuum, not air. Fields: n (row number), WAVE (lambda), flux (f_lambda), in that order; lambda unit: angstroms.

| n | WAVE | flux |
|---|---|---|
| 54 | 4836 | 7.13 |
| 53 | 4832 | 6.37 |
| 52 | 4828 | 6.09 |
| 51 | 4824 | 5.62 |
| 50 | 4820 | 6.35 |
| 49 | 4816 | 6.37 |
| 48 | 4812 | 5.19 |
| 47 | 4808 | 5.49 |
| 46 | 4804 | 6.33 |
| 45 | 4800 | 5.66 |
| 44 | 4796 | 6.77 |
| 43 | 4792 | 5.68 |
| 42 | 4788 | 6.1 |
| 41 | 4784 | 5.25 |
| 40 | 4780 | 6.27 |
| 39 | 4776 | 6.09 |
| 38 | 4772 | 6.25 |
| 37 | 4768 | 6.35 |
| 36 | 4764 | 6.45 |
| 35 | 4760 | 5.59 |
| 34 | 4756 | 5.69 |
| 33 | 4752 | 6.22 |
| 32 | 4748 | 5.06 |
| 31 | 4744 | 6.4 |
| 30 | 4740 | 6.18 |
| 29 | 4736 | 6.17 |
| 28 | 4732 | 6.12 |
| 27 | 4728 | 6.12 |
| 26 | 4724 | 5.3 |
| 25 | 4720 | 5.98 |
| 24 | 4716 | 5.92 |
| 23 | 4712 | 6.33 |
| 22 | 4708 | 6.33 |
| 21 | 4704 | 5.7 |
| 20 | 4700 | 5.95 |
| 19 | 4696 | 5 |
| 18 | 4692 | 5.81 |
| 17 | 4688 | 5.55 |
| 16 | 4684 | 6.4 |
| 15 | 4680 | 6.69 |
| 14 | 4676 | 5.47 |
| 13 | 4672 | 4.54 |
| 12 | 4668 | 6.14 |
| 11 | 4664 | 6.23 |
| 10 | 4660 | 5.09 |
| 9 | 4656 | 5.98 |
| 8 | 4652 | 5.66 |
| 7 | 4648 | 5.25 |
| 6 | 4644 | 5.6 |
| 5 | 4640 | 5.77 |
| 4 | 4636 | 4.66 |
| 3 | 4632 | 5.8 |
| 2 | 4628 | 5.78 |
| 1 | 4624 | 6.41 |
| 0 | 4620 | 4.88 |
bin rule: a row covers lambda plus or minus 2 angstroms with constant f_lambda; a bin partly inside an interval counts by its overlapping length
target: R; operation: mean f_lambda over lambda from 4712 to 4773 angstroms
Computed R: 5.99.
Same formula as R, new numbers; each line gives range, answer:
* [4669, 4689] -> 5.76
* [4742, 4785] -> 5.98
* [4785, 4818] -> 5.93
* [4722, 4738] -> 5.93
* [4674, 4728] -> 5.89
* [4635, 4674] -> 5.51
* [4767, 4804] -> 6.05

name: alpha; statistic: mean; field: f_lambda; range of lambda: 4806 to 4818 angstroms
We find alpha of 5.68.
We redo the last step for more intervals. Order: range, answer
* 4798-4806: 6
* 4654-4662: 5.54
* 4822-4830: 5.86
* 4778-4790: 5.87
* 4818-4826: 5.98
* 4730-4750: 5.99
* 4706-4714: 6.33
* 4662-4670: 6.19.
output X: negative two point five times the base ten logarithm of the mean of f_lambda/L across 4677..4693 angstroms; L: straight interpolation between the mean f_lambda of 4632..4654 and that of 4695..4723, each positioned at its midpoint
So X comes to -0.07 mag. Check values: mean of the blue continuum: 5.43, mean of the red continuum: 5.9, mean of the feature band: 6.09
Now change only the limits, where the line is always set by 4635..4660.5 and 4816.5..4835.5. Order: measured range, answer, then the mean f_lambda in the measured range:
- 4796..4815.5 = 0.053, 5.83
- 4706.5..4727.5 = -0.039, 5.97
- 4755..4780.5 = -0.024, 6.1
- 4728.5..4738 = -0.057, 6.14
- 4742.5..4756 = 0.009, 5.84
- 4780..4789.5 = 0.048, 5.78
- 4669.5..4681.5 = 0.010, 5.54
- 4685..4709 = -0.008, 5.73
